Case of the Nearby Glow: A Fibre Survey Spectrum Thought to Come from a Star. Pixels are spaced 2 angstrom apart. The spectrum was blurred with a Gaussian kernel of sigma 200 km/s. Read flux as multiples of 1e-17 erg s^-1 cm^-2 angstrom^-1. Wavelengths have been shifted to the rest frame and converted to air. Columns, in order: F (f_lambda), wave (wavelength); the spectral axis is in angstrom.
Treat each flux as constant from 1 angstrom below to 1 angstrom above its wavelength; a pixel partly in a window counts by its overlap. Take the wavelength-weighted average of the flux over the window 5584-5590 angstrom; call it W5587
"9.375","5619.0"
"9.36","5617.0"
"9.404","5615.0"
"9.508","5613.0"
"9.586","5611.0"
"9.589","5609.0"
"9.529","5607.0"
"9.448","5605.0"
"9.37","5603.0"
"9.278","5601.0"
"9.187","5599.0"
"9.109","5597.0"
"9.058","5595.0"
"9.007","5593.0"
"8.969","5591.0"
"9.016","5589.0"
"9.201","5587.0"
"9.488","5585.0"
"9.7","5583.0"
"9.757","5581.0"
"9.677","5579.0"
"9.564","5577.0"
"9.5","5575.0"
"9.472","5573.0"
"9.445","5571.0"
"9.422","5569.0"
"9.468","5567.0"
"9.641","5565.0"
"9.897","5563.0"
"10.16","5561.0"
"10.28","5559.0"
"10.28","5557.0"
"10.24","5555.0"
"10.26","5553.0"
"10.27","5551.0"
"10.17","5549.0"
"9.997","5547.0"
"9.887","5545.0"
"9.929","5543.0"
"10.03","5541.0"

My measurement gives 9.23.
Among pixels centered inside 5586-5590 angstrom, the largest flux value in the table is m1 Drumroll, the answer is 9.201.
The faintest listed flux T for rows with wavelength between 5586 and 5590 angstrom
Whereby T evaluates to 9.016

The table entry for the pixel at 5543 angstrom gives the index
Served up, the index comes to 9.929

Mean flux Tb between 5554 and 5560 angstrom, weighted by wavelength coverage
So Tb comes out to 10.3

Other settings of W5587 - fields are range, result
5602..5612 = 9.5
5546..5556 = 10.2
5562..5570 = 9.61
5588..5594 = 9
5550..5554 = 10.3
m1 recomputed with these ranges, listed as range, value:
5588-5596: 9.058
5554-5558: 10.28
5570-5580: 9.677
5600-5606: 9.448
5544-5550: 10.17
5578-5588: 9.757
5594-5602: 9.278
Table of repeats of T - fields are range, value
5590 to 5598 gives 8.969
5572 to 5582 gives 9.472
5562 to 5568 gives 9.468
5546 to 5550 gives 9.997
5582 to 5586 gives 9.488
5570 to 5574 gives 9.445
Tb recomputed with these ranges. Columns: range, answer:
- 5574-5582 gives 9.62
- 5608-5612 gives 9.59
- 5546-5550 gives 10.1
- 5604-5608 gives 9.49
